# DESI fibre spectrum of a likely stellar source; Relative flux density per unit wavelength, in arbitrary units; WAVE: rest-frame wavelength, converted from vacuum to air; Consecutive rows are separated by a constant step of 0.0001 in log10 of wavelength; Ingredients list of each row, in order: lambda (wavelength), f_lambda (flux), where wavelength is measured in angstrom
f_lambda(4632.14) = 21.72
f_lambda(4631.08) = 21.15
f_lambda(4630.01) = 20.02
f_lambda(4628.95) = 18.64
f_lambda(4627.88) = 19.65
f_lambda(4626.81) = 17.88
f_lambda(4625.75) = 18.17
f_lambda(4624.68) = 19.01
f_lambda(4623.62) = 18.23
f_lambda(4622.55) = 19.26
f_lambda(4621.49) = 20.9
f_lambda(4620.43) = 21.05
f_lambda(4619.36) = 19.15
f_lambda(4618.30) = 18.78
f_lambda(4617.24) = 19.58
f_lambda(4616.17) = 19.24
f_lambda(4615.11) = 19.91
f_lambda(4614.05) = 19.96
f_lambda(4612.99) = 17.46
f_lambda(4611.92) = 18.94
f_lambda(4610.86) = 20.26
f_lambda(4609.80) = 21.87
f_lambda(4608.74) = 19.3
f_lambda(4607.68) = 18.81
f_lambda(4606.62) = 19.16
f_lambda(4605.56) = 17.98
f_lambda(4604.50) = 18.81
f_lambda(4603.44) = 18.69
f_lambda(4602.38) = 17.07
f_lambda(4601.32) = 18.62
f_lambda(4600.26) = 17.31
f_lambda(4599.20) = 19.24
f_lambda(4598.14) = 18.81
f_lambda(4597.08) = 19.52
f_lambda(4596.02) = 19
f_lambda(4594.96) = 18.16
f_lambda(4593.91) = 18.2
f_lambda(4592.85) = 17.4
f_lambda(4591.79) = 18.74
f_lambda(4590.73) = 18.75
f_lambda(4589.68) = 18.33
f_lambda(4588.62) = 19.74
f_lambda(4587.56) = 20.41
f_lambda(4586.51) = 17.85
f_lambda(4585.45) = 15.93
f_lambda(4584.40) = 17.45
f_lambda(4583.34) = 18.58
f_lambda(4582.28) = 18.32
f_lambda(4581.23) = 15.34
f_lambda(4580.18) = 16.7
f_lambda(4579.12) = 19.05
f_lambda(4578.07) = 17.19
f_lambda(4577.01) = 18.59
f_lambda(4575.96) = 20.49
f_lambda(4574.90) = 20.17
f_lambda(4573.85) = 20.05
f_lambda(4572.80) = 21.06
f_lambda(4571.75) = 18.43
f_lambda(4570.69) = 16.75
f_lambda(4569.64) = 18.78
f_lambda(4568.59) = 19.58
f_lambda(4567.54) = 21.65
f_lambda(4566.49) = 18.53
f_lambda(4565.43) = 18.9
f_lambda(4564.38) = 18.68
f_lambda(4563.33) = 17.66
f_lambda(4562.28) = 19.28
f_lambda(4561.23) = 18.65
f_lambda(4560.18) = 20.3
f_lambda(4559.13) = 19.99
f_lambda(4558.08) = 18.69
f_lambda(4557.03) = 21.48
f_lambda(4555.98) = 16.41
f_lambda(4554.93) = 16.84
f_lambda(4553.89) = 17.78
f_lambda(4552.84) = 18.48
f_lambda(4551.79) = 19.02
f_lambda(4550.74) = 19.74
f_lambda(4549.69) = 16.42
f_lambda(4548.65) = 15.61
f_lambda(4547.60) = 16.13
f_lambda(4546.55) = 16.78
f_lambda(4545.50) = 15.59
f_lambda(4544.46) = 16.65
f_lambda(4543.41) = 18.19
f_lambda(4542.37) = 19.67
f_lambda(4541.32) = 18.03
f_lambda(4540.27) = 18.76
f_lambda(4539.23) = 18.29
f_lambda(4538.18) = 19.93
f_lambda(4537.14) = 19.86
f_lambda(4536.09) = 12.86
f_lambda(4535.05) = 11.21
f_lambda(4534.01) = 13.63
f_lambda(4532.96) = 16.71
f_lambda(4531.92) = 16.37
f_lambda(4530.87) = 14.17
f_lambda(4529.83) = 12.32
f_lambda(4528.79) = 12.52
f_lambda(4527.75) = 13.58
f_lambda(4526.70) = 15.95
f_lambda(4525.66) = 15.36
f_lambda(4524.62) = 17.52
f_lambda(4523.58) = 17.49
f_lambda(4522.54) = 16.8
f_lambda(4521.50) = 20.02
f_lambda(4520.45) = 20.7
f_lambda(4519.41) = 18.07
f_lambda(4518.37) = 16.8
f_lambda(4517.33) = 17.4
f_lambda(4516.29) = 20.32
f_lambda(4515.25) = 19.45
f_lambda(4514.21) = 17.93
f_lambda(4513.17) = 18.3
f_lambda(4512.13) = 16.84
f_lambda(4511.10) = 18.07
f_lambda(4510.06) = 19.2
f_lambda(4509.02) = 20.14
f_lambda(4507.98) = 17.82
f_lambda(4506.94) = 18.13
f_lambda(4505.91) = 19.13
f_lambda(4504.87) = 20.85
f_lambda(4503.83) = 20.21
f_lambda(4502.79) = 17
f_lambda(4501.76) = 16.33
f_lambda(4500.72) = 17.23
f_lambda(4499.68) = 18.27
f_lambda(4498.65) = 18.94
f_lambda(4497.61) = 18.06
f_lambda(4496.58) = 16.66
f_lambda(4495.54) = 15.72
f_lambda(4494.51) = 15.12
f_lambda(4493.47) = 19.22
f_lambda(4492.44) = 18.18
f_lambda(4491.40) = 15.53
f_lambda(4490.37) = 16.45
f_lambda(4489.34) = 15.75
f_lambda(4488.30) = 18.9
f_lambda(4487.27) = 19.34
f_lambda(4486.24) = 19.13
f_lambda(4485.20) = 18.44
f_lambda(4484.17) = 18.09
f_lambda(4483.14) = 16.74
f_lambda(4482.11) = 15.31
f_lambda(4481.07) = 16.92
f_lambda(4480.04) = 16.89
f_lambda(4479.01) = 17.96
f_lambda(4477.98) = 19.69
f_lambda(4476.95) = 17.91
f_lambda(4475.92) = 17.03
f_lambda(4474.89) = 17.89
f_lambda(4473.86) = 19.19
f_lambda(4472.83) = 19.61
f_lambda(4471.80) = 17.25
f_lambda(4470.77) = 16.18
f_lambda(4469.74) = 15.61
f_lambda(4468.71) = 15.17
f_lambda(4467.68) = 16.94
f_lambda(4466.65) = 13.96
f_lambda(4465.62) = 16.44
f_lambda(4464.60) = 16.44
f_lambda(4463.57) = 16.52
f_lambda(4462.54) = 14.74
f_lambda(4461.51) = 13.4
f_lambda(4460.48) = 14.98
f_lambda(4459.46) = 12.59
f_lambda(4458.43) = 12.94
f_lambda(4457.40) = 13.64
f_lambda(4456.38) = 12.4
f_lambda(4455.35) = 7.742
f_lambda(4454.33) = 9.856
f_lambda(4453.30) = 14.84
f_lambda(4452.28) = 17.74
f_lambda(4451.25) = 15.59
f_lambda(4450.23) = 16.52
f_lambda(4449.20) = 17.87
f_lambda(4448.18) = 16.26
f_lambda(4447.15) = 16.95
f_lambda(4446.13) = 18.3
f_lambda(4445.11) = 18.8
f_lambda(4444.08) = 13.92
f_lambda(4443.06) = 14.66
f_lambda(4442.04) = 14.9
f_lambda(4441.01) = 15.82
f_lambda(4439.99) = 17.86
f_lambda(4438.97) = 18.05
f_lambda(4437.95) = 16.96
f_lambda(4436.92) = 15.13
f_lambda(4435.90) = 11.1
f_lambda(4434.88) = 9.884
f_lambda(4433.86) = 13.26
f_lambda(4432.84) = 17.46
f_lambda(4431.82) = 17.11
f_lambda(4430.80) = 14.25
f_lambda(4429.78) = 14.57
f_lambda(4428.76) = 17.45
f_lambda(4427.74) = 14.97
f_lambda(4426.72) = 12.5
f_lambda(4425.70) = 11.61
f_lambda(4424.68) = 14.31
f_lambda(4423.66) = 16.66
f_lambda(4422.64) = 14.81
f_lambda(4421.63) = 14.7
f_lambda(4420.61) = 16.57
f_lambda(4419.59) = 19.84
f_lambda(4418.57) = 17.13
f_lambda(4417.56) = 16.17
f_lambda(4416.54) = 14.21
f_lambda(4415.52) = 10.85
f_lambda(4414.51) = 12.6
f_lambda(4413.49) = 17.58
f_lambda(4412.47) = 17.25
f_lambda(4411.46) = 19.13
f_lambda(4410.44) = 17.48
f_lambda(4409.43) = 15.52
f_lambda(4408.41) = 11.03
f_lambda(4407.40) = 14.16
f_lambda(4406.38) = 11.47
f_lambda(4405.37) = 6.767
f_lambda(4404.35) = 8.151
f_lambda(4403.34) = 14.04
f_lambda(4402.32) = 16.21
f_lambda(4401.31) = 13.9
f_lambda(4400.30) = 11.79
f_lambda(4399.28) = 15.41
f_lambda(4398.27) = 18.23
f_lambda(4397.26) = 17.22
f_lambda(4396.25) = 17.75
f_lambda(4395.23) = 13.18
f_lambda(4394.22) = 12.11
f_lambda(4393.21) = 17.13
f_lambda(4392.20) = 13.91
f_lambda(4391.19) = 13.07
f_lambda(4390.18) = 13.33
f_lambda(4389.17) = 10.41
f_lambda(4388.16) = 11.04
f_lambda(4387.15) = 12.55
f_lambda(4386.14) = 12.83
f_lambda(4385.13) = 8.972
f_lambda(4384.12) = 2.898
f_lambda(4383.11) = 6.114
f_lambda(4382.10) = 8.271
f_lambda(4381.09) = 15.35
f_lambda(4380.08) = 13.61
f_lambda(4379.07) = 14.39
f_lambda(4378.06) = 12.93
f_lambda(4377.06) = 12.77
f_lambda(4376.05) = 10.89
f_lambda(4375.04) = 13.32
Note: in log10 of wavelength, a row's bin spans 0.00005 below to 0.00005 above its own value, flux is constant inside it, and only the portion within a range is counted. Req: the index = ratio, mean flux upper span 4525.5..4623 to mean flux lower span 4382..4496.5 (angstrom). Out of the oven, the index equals 1.20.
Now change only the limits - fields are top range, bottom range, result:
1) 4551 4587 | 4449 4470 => 1.28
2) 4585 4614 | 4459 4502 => 1.10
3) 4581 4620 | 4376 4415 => 1.42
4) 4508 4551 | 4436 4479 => 1.08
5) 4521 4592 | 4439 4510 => 1.06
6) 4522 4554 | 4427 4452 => 1.05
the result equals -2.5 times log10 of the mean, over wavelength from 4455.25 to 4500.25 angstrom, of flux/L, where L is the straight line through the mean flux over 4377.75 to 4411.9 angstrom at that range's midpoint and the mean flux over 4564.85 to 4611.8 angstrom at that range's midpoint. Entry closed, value -0.07 mag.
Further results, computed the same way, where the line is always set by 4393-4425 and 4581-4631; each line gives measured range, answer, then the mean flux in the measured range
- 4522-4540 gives 0.11 mag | 15.6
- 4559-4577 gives -0.07 mag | 19.3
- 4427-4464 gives 0.04 mag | 15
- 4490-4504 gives -0.04 mag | 17.3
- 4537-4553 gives -0.02 mag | 17.9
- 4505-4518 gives -0.11 mag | 18.6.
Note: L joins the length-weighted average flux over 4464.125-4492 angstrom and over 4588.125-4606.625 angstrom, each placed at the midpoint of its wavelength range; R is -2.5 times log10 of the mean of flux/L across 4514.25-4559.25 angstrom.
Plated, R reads 0.045 mag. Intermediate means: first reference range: 17.2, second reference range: 18.5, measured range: 17.1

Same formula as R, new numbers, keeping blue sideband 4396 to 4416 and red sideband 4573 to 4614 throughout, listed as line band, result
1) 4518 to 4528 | -0.02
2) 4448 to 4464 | 0.09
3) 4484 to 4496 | -0.08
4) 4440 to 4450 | -0.09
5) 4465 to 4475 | -0.07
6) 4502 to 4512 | -0.13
